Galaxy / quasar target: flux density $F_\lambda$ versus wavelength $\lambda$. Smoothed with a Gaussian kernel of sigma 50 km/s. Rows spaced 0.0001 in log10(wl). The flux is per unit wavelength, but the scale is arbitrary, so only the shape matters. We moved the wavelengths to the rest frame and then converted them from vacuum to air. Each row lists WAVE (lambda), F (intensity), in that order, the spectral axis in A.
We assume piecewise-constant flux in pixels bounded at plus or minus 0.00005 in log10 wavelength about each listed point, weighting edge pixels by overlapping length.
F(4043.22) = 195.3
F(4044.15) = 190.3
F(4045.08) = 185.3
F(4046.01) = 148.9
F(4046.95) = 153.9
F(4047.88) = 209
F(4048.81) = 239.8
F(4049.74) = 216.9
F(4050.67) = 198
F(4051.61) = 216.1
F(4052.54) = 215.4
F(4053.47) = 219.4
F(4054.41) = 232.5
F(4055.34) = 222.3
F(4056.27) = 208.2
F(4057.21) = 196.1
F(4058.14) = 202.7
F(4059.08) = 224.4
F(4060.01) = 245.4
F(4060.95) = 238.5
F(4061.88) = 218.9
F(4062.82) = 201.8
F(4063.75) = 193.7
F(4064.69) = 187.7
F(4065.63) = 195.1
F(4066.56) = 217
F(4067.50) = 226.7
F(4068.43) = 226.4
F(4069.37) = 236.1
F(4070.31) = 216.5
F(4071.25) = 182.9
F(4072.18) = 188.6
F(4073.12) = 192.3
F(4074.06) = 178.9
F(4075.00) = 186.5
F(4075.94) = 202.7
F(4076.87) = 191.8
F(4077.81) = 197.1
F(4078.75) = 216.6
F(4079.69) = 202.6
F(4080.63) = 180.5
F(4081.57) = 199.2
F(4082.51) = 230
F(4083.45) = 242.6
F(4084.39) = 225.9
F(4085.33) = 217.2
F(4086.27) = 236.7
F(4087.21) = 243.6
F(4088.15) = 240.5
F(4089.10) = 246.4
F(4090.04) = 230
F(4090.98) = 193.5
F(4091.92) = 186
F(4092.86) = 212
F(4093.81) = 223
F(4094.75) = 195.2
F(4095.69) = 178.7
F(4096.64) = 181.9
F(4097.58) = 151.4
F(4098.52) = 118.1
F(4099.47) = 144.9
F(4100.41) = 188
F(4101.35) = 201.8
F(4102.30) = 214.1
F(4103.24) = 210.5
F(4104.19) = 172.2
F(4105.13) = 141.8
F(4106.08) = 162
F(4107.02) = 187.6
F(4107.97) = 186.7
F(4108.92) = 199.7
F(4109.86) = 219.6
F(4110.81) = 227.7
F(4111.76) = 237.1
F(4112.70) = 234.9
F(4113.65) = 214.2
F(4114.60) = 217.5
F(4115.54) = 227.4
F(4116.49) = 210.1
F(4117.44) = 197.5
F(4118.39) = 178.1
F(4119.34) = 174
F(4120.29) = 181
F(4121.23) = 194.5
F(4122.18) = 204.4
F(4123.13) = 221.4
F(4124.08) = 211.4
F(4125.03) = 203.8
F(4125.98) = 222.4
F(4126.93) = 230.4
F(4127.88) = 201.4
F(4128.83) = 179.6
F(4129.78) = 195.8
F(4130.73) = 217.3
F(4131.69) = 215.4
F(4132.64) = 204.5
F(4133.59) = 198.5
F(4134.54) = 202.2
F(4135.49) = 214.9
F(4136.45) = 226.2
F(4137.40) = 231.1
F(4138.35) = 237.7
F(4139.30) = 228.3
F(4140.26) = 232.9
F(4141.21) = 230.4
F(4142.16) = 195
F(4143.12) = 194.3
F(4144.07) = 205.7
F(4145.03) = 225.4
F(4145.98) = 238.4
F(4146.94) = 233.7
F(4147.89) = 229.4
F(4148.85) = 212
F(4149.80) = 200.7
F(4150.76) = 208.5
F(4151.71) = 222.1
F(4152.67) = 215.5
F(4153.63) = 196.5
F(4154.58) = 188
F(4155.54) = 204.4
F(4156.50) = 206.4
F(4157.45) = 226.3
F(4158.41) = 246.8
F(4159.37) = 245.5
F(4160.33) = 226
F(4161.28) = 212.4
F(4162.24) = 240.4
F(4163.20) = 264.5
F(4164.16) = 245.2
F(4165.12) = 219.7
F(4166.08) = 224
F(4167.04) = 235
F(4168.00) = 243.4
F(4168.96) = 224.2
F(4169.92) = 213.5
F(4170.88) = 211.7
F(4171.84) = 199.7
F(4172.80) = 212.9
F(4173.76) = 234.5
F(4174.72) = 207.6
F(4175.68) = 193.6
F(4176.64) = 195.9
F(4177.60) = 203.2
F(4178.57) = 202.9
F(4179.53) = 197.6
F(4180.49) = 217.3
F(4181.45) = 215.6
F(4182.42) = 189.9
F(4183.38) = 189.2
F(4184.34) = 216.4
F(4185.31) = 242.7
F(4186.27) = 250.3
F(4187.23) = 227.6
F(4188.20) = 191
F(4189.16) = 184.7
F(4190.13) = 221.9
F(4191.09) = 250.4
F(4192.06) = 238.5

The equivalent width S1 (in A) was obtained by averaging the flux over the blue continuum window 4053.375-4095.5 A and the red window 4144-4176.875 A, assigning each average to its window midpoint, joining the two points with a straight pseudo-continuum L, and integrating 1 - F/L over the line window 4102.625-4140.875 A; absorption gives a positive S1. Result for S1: 1.8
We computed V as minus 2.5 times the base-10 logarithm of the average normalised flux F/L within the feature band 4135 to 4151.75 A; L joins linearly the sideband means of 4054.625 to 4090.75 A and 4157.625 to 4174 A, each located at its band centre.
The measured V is 0.02 mag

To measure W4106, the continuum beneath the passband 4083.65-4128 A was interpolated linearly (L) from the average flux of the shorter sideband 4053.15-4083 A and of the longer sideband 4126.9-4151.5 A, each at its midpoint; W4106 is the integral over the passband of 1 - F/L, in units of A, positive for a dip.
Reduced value 1.9 A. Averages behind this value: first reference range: 208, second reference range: 215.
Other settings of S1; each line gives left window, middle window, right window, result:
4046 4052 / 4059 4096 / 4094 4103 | -4.75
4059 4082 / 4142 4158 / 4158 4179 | 0.52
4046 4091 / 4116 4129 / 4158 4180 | 0.95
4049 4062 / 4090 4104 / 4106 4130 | 1.53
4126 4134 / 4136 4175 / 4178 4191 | -2.38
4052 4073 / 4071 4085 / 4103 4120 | 0.47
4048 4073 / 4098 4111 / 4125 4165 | 2.00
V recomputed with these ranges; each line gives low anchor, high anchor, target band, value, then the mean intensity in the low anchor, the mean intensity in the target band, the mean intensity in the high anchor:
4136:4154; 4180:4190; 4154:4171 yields -0.050 mag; 219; 227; 213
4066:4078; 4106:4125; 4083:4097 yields -0.066 mag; 204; 217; 205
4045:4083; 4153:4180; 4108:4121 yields 0.021 mag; 206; 208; 219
